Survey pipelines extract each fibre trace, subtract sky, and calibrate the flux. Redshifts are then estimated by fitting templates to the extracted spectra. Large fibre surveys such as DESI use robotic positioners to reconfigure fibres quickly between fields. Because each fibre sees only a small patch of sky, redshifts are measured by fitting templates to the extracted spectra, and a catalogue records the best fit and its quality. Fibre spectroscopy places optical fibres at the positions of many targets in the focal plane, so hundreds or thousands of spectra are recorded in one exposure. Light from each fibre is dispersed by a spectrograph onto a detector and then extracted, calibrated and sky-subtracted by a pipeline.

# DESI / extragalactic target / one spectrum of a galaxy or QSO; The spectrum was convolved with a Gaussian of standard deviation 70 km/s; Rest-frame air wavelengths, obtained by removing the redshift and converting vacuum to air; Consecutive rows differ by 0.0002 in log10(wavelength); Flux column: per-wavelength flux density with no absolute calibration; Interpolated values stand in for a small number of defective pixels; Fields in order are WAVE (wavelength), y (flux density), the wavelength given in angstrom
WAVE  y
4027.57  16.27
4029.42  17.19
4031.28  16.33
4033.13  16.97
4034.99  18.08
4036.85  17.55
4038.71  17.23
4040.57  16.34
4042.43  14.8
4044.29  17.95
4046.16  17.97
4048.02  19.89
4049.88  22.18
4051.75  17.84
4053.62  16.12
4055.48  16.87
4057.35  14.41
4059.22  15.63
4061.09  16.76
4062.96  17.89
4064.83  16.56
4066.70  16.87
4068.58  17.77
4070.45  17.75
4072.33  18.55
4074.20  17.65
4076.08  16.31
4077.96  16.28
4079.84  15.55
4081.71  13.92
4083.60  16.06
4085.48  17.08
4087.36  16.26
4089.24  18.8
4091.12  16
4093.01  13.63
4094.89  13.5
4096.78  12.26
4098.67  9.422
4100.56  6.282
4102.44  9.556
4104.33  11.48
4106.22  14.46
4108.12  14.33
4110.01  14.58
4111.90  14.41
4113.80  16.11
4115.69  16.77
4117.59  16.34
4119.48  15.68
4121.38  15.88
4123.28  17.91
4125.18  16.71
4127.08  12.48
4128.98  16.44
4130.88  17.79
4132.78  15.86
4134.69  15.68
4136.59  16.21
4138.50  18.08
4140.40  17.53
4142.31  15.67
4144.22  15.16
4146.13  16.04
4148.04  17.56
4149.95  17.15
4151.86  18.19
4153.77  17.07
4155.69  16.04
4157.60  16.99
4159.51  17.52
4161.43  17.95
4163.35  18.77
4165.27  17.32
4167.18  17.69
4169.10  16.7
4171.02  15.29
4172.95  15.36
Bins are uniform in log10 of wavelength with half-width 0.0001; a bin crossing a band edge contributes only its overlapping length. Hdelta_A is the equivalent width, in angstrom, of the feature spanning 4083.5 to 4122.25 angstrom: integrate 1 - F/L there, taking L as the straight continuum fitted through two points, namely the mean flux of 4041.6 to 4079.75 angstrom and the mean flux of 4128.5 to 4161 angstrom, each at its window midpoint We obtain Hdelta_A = 6.5 angstrom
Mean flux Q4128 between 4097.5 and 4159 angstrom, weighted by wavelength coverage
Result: 15.3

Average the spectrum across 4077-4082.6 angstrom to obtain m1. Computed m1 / 15.3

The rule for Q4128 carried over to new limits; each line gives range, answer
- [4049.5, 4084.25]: 16.8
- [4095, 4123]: 13.5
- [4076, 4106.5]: 13.9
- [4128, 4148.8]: 16.5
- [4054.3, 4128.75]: 15.3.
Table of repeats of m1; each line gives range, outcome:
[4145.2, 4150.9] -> 16.9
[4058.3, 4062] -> 16.2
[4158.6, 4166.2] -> 17.9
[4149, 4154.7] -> 17.5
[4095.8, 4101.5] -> 9.34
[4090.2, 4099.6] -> 12.9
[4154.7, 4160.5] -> 16.9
